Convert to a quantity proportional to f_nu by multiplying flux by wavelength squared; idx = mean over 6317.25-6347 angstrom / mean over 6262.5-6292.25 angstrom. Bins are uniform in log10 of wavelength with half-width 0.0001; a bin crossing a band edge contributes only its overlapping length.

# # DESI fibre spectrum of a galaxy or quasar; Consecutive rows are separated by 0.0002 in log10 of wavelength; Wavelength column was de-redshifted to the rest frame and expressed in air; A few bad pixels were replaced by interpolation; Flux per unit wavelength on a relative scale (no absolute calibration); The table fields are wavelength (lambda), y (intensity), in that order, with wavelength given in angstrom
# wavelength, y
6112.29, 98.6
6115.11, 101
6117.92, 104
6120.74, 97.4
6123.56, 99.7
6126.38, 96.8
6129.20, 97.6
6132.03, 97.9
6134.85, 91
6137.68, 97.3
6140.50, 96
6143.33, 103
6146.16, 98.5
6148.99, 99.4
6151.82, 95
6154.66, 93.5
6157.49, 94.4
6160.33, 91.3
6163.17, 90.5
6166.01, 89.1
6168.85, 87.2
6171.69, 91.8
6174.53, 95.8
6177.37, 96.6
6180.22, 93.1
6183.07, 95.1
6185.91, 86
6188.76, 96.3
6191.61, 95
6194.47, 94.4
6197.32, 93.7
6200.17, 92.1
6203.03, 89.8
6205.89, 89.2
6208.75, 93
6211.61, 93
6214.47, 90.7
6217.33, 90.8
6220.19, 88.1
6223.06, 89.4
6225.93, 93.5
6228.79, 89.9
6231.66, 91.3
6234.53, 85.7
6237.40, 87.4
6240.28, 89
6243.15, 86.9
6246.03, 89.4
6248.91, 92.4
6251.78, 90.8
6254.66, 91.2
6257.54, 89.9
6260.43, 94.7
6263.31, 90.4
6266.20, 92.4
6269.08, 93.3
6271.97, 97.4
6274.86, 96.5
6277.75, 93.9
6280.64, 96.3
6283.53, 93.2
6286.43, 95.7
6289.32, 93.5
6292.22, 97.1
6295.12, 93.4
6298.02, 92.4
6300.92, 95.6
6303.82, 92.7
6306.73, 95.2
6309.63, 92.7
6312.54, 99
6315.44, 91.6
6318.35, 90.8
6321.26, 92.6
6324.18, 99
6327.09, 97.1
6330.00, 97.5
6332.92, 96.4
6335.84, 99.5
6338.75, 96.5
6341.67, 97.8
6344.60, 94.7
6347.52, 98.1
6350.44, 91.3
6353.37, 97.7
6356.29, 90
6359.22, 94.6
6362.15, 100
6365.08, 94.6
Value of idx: 1.04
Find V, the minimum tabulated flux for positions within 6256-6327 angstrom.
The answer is 89.9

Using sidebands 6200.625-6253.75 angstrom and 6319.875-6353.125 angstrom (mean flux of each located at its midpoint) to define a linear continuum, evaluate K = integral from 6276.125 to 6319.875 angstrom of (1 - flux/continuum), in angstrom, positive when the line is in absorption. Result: 0.0 angstrom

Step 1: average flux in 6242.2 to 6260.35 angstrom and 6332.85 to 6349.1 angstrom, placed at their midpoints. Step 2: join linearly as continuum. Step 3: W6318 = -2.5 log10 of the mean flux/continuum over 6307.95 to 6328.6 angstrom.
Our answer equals 0.01 mag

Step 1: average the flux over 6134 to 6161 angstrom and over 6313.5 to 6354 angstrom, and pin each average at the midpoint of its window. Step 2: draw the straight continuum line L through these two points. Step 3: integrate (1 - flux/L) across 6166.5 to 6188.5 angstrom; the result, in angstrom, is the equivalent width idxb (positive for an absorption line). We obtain 0.9 angstrom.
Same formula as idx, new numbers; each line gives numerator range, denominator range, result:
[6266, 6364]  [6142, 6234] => 1.07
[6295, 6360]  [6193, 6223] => 1.08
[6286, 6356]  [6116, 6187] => 1.06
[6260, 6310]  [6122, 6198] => 1.04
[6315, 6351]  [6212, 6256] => 1.10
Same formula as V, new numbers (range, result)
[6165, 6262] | 85.7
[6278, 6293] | 93.2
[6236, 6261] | 86.9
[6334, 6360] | 90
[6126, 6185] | 87.2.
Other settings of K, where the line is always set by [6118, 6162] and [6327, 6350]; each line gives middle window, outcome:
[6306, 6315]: 0.2 angstrom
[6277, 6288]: 0.2 angstrom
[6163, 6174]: 0.8 angstrom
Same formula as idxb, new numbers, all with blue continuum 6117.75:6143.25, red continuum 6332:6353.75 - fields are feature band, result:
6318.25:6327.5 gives 0.1 angstrom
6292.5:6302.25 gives 0.3 angstrom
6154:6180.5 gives 1.4 angstrom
